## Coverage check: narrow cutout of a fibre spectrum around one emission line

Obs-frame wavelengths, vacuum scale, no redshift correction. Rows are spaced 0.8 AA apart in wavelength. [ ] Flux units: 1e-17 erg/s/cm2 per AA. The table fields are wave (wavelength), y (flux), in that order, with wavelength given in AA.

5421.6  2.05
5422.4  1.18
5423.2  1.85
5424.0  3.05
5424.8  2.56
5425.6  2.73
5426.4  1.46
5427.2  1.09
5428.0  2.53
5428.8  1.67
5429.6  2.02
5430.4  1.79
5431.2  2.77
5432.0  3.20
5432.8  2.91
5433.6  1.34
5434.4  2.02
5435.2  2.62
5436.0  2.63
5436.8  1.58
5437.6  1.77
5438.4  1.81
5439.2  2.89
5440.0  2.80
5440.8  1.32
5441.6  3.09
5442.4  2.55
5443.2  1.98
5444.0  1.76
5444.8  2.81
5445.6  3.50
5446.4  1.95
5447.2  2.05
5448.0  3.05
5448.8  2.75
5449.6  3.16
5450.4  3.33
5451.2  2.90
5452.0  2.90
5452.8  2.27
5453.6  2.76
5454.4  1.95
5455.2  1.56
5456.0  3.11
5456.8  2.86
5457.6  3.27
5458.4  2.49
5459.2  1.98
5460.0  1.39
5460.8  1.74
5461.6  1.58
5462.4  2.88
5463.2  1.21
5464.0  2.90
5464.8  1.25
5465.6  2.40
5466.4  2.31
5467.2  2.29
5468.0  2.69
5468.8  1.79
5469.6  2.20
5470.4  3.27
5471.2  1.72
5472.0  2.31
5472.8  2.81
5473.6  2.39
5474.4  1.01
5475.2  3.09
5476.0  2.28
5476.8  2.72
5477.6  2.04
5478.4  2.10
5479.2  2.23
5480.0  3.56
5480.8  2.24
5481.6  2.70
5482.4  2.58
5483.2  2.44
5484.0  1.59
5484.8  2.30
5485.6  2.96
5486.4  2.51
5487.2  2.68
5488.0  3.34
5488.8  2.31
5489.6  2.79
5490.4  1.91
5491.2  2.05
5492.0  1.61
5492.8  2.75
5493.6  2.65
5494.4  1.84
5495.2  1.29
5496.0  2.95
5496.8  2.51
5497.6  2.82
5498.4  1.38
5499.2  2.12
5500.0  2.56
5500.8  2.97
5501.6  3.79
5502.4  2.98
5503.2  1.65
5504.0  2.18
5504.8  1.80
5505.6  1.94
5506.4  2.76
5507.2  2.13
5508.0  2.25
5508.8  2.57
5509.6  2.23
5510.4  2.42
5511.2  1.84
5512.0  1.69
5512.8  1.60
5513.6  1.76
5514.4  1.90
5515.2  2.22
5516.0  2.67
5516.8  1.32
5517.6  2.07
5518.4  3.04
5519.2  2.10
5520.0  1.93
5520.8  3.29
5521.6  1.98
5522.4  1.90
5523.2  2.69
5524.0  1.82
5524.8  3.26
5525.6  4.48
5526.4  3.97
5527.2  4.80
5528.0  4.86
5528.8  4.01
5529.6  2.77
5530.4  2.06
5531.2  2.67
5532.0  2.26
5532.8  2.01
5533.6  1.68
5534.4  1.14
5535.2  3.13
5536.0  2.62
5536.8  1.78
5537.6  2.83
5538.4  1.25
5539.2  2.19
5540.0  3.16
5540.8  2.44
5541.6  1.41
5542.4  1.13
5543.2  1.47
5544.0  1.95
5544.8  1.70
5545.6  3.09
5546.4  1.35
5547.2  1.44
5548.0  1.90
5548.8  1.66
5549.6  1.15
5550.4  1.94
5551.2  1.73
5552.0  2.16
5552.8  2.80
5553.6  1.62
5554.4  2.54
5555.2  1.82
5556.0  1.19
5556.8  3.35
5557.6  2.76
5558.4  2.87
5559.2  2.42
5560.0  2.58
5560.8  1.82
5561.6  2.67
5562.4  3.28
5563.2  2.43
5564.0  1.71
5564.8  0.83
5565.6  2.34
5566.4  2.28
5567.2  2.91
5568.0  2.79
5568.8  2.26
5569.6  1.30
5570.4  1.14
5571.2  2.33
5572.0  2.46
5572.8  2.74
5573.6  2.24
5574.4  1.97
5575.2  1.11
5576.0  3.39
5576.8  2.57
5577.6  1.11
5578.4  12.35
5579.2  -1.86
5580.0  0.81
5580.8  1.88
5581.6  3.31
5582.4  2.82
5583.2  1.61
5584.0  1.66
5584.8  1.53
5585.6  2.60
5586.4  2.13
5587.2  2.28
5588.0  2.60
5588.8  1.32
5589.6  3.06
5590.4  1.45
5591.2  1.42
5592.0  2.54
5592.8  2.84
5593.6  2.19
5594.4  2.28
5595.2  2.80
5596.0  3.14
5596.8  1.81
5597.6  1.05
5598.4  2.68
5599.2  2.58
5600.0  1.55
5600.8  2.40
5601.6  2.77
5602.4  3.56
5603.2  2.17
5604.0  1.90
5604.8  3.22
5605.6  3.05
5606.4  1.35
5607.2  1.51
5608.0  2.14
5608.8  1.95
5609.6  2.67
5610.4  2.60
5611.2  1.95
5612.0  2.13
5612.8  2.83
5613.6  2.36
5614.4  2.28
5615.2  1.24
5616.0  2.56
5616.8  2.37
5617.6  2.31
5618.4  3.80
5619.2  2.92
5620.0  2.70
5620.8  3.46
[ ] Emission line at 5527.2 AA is H-beta 4861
